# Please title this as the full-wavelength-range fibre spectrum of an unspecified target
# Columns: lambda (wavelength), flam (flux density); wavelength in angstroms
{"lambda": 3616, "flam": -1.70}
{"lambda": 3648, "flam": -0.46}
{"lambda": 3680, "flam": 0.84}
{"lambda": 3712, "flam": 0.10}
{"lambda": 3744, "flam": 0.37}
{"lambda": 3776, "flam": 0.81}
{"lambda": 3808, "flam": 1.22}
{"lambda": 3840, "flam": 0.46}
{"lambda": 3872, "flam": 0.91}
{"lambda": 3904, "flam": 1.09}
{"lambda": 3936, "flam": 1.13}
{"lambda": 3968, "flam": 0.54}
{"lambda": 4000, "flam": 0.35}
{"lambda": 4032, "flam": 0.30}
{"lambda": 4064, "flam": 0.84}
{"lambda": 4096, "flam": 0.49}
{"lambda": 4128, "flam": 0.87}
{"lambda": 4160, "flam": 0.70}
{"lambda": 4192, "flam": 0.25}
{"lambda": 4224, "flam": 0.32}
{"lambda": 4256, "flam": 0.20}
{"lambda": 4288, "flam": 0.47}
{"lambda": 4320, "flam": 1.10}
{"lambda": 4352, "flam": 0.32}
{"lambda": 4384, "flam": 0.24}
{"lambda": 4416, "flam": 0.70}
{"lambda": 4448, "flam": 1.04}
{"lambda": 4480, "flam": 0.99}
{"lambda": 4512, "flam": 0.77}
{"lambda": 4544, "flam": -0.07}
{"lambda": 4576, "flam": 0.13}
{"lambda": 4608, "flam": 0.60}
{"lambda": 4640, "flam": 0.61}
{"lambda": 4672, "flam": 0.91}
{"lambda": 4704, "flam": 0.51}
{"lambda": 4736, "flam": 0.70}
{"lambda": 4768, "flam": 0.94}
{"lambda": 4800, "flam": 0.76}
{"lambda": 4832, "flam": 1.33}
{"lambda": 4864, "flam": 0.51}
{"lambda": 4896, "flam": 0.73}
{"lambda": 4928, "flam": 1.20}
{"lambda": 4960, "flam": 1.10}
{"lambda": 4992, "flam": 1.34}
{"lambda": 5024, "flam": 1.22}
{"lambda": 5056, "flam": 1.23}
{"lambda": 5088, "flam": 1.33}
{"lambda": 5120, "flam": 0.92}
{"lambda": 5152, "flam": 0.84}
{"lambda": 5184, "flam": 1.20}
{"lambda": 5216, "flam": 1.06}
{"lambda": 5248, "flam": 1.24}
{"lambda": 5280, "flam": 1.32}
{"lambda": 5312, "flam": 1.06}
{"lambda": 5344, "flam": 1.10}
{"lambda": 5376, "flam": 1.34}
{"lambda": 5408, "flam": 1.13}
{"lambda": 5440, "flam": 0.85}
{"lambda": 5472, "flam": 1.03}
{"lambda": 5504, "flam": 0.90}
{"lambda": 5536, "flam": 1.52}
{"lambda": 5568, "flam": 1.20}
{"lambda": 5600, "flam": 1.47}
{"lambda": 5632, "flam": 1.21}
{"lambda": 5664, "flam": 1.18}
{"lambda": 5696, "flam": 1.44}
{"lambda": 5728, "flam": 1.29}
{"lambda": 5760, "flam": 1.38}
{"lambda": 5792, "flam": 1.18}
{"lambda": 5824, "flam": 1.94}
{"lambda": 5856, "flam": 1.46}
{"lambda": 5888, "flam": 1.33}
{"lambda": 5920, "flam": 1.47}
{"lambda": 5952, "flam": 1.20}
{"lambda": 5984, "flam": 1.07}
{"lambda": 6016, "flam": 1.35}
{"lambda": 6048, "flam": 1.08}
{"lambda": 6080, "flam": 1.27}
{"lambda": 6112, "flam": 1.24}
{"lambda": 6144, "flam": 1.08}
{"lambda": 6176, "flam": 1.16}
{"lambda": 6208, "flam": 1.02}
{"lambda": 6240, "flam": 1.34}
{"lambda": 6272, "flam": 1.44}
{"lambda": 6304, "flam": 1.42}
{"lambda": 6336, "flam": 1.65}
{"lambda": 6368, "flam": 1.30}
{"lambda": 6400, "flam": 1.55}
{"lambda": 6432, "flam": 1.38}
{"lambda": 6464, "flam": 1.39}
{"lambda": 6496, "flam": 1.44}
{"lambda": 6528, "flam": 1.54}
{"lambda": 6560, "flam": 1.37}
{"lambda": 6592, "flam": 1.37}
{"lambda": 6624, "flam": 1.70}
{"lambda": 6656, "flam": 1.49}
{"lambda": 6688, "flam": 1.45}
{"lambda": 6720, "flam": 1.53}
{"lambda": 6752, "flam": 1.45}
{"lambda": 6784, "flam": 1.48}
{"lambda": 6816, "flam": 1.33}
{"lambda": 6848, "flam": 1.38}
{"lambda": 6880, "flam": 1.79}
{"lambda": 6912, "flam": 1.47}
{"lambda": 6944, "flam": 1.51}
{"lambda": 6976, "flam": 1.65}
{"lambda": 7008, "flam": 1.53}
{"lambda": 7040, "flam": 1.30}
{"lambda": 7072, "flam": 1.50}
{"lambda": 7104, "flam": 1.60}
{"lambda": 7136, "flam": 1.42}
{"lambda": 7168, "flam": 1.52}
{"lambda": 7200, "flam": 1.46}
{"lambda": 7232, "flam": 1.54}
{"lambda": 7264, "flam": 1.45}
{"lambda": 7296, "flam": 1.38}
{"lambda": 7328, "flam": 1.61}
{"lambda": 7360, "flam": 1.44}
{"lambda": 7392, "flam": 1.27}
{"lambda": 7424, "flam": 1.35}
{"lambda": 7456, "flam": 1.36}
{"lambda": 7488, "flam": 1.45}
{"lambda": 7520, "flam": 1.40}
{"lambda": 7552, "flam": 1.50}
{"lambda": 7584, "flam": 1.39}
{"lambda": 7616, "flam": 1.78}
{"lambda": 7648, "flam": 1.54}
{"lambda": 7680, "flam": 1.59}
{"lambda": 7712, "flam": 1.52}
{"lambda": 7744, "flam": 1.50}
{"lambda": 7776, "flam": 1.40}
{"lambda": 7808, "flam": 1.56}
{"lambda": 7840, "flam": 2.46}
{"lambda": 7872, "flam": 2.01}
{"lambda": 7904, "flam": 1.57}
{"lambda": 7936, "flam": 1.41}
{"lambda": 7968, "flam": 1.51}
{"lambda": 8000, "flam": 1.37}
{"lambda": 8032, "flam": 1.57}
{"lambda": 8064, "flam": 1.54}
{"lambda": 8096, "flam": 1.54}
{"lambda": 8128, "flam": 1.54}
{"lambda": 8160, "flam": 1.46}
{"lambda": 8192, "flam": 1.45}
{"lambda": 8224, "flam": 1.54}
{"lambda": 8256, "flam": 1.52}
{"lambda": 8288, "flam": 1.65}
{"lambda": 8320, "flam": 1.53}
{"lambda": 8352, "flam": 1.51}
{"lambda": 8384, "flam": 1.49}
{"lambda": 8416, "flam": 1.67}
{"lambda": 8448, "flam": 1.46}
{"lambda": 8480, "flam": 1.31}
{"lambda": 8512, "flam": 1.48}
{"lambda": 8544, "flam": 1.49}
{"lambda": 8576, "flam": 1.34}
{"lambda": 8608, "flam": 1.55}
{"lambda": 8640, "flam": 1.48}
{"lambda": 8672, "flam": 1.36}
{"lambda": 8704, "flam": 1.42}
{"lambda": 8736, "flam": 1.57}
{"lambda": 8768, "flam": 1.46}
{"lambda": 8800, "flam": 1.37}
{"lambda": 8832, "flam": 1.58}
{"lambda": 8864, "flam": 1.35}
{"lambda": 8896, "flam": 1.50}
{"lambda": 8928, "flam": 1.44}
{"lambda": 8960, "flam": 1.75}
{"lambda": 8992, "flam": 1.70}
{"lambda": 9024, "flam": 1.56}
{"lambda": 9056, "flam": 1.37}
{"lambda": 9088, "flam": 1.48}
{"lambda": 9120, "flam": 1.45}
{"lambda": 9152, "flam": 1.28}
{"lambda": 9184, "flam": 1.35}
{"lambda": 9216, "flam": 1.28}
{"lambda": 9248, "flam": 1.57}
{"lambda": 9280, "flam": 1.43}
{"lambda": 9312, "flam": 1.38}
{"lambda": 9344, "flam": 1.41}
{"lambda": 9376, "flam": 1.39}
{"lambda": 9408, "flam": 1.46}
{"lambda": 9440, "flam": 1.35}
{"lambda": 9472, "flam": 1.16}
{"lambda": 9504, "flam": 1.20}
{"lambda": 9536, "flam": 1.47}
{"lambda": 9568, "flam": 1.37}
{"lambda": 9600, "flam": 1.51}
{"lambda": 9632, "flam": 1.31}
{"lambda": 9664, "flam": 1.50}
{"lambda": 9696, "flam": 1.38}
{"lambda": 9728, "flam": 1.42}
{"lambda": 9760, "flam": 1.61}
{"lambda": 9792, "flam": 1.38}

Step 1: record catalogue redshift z 0.19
